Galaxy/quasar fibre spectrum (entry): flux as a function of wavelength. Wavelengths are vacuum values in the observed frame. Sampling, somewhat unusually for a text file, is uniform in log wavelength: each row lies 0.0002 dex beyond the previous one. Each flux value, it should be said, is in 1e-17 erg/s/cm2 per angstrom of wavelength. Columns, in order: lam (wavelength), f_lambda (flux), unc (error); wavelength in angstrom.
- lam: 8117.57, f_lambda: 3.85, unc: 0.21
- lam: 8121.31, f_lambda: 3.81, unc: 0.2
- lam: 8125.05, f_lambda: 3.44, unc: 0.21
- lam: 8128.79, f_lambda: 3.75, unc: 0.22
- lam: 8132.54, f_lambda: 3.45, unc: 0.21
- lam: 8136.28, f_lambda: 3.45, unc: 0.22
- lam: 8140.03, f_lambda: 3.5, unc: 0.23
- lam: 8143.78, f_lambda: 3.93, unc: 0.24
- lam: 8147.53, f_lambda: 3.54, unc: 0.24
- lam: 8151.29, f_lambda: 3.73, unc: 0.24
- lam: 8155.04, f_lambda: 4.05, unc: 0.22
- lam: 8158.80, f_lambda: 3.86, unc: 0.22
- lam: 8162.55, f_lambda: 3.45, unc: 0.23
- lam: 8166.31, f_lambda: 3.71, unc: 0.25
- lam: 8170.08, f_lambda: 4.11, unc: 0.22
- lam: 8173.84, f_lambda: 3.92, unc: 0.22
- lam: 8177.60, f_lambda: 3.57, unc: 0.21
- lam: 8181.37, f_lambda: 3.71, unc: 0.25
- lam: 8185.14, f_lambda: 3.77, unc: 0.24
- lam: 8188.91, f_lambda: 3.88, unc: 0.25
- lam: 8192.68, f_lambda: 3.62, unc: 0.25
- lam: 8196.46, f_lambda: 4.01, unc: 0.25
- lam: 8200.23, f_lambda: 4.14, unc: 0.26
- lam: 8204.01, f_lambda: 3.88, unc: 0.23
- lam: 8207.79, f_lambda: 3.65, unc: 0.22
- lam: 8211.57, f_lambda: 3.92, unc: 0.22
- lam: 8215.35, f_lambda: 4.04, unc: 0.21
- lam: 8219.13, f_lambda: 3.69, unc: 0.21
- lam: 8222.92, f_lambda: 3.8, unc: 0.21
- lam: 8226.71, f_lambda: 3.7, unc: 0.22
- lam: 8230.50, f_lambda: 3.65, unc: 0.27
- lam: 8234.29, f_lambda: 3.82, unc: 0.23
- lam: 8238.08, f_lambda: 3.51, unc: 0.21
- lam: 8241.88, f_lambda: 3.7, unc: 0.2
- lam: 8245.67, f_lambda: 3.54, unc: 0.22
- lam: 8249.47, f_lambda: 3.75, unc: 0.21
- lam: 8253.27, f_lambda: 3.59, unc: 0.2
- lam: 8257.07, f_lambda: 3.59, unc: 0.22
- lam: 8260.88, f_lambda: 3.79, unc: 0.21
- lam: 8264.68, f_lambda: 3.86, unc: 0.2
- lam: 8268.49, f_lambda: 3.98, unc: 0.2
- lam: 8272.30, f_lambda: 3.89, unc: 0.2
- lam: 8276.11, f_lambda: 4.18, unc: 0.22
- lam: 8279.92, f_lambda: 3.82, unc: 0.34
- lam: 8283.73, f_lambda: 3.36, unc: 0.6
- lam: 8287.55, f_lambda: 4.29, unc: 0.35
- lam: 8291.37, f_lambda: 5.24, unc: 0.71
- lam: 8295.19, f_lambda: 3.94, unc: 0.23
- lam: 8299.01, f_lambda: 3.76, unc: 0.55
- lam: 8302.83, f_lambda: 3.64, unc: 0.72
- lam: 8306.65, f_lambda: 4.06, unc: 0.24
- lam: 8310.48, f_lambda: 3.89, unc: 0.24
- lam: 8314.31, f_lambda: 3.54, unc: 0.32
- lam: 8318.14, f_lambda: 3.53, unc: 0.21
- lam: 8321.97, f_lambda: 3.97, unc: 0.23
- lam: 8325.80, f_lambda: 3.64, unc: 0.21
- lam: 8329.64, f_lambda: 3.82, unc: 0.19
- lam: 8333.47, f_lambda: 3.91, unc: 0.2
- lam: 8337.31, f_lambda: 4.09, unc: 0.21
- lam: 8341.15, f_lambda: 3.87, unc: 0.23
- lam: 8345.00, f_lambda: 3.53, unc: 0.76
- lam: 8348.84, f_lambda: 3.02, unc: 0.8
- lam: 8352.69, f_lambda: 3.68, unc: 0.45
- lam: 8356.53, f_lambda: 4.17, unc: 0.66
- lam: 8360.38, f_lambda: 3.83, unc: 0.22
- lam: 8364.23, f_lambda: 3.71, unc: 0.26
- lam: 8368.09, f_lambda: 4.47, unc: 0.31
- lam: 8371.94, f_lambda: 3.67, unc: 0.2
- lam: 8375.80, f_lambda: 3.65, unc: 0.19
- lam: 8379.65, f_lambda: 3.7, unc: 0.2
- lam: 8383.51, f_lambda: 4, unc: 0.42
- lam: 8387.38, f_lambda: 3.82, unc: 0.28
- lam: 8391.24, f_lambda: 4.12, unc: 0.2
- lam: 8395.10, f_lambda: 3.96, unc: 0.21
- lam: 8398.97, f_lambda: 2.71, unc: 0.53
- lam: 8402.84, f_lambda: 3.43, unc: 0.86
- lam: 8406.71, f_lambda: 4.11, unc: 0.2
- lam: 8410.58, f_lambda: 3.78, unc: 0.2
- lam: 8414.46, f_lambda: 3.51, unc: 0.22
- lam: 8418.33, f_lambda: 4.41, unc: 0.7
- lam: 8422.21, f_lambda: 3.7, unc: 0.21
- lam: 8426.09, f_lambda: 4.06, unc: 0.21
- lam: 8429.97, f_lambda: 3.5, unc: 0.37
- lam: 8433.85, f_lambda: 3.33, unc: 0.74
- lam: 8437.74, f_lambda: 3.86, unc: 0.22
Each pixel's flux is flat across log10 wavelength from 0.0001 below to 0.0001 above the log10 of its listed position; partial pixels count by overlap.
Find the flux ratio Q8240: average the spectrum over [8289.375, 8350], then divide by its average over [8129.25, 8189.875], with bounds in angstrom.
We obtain 1.0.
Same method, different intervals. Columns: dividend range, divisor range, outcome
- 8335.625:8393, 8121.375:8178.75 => 1.03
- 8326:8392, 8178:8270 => 1.01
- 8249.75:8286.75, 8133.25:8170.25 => 1.02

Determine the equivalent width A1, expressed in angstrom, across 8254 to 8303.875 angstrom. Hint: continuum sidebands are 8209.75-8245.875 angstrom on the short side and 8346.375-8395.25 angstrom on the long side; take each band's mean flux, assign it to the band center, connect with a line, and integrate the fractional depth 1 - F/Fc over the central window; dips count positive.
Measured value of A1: -2.28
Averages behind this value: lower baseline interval 3.75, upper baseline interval 3.82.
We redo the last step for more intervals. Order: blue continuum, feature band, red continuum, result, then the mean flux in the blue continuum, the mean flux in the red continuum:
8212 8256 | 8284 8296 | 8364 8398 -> -1.94 angstrom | 3.71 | 3.88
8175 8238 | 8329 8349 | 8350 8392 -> 0.50 angstrom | 3.8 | 3.87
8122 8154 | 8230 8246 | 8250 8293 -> 0.87 angstrom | 3.62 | 3.95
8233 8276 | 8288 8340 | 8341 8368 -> -2.77 angstrom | 3.75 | 3.73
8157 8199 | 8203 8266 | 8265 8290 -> 2.36 angstrom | 3.79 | 3.94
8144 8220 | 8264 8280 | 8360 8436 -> -0.71 angstrom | 3.82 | 3.77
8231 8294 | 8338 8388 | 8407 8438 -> 0.36 angstrom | 3.87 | 3.78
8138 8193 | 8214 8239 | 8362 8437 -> 0.11 angstrom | 3.76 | 3.77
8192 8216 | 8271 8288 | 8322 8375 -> -0.12 angstrom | 3.9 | 3.8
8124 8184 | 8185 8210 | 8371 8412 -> -1.01 angstrom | 3.7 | 3.72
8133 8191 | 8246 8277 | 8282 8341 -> 0.41 angstrom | 3.74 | 3.91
